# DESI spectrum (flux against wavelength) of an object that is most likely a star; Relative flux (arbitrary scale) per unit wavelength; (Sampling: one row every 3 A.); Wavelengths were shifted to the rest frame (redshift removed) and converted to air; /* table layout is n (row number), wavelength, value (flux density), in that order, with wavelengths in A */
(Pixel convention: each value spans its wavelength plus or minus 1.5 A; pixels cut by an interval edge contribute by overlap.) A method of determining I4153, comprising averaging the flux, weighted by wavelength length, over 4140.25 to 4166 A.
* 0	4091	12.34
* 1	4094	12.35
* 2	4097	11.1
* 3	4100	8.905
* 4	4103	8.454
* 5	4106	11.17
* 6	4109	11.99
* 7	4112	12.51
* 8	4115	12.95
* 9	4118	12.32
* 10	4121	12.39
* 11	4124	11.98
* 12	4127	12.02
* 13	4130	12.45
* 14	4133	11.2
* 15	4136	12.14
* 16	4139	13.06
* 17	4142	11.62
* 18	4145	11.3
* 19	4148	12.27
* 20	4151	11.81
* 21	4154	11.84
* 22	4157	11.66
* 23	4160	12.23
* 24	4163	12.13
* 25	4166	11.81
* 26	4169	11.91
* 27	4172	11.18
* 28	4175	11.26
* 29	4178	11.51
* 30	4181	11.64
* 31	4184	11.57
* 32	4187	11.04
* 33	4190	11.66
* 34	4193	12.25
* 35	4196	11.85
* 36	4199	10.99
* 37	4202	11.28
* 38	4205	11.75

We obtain 11.9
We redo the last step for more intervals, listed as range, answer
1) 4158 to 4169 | 12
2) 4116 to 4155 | 12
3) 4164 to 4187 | 11.5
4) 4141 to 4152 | 11.8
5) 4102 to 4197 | 11.8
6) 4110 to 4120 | 12.6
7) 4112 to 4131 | 12.4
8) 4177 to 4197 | 11.6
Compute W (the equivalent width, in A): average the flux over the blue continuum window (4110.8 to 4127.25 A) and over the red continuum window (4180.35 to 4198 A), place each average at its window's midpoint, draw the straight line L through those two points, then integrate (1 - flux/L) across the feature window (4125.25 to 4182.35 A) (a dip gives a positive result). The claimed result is 0.8 A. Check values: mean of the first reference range 12.4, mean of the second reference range 11.7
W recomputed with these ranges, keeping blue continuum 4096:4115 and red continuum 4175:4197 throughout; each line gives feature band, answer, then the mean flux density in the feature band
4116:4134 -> -1.75 A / 12.1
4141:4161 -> -0.94 A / 11.8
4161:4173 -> -0.38 A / 11.8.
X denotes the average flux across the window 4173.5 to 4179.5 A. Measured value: 11.4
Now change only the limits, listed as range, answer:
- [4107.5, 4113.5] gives 12.2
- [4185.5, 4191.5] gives 11.3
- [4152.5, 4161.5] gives 11.9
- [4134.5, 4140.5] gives 12.6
